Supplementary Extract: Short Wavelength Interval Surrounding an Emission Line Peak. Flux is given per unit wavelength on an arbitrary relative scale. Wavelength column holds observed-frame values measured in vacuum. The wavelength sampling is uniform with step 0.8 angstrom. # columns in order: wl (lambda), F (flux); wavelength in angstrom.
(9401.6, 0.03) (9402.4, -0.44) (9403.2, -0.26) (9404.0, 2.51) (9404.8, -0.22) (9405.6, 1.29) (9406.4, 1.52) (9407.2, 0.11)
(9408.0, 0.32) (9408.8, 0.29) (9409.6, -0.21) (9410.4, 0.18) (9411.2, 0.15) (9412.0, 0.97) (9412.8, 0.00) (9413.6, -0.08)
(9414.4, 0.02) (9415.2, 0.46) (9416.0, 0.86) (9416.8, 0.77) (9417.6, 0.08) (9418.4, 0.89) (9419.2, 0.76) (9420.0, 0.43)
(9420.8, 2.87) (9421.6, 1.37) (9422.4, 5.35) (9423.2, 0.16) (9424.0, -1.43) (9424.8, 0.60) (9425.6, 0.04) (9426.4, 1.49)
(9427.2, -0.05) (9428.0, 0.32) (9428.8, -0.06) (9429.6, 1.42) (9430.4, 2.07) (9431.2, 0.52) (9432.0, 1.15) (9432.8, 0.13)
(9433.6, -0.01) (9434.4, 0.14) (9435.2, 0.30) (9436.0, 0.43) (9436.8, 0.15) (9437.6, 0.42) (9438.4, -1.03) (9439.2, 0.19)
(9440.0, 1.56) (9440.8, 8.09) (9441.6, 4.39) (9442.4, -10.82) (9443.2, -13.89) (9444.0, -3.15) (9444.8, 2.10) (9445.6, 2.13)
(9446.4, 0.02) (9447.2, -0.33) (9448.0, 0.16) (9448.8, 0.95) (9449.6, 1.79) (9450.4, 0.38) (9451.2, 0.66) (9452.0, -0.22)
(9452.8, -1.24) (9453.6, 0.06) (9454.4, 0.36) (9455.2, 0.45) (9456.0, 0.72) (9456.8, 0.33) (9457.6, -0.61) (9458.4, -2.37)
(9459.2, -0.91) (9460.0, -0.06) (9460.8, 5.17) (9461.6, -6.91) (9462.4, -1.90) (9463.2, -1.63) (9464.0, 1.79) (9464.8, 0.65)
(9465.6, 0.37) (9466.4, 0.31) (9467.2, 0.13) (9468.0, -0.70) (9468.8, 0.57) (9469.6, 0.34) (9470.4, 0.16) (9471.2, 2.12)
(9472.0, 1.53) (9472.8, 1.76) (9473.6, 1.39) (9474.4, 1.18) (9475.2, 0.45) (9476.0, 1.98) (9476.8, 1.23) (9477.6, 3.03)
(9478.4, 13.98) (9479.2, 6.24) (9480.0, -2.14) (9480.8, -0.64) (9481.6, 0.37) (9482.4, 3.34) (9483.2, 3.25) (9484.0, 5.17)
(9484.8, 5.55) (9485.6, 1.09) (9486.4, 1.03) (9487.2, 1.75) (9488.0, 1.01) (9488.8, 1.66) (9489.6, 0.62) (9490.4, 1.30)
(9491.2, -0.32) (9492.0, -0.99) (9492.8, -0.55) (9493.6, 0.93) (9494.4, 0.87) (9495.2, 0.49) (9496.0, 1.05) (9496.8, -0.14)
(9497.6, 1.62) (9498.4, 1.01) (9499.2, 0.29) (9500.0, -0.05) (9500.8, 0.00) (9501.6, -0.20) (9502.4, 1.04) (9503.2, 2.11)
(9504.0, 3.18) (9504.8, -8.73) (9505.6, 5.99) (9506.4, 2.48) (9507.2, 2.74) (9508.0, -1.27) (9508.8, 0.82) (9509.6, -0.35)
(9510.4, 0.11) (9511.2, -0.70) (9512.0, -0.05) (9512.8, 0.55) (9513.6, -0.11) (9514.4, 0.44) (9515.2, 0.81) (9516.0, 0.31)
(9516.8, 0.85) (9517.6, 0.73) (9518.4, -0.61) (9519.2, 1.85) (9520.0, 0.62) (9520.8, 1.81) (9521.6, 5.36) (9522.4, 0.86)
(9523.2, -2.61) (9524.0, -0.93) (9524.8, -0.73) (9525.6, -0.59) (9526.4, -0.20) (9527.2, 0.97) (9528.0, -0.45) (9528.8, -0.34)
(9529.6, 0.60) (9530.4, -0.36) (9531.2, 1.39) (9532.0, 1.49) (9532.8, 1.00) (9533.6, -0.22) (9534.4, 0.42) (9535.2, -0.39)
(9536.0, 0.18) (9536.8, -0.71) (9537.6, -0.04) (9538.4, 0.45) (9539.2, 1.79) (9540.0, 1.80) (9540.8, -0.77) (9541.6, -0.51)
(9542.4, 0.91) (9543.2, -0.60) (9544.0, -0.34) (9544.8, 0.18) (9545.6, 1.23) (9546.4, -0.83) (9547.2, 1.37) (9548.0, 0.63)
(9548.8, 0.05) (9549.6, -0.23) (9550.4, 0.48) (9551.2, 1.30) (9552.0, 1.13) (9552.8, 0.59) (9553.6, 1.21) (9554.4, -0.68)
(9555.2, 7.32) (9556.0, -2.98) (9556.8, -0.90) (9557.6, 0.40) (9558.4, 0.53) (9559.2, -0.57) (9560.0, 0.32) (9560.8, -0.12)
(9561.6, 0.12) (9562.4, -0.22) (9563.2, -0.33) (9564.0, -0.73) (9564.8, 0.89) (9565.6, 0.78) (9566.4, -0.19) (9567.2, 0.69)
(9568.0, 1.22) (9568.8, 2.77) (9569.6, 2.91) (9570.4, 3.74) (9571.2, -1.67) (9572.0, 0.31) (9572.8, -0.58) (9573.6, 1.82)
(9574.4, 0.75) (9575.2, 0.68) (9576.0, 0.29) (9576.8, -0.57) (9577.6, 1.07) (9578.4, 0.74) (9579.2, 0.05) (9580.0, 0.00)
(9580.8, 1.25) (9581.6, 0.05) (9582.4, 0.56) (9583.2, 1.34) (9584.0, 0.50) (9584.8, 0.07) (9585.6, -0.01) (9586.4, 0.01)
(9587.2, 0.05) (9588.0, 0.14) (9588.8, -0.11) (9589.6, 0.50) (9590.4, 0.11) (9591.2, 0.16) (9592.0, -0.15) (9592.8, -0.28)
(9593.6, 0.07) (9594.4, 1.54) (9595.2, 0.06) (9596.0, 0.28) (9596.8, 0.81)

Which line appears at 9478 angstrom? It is [O II] 3727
